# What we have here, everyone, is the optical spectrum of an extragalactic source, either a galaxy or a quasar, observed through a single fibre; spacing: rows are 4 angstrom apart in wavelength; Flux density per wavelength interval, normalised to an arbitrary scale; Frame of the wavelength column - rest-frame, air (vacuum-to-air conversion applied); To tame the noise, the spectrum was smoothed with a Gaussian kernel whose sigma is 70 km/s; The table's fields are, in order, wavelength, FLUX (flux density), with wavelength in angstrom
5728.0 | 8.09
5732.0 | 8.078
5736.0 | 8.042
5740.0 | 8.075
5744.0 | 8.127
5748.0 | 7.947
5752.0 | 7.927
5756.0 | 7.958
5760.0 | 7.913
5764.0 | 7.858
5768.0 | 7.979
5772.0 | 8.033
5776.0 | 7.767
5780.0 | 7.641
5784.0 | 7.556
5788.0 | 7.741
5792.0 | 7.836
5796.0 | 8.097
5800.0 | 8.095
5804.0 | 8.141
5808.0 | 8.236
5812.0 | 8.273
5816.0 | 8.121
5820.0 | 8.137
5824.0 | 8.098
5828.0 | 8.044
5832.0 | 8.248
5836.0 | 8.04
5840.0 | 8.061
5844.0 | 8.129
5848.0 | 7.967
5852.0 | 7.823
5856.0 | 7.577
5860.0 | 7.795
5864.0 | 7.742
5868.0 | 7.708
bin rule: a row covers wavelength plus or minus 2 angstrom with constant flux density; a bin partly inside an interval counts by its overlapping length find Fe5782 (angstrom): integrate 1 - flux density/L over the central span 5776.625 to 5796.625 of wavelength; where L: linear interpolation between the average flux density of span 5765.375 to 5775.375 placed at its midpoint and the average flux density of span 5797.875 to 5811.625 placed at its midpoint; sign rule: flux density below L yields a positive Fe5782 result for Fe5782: 0.8 angstrom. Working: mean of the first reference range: 7.96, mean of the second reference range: 8.17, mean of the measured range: 7.75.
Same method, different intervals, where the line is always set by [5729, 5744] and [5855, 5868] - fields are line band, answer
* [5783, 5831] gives -1.1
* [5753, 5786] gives 0.6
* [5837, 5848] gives -0.4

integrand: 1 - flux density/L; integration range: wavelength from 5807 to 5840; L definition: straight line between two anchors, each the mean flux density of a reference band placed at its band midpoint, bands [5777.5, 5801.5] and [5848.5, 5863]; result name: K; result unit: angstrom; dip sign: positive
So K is -1.50 angstrom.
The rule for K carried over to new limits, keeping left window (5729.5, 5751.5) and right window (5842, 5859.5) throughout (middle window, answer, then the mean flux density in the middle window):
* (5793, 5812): -0.5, 8.14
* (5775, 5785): 0.4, 7.65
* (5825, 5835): -0.3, 8.13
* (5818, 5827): -0.2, 8.11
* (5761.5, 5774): 0.1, 7.95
